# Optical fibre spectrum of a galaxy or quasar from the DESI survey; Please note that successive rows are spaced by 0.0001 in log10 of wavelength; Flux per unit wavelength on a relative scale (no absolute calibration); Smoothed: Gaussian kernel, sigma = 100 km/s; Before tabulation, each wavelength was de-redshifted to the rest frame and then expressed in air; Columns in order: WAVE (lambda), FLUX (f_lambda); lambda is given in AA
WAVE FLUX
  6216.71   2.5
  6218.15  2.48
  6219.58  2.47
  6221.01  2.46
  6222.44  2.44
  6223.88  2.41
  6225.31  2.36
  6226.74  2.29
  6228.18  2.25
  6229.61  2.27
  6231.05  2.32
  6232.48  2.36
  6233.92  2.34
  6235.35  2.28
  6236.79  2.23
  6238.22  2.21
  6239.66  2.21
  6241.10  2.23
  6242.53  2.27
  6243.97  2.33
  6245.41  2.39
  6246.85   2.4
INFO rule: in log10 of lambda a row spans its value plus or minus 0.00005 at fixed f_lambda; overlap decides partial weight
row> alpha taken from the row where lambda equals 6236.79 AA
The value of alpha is 2.23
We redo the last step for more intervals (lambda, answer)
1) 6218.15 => 2.48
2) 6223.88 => 2.41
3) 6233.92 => 2.34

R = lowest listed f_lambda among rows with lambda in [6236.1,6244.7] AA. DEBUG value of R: 2.21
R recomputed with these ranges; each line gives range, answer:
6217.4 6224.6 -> 2.41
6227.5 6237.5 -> 2.23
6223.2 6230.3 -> 2.25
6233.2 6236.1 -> 2.28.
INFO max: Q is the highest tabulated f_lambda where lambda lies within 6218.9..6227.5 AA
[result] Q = 2.47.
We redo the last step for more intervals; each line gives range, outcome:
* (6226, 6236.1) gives 2.36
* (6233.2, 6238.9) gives 2.34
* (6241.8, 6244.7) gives 2.33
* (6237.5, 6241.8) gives 2.23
